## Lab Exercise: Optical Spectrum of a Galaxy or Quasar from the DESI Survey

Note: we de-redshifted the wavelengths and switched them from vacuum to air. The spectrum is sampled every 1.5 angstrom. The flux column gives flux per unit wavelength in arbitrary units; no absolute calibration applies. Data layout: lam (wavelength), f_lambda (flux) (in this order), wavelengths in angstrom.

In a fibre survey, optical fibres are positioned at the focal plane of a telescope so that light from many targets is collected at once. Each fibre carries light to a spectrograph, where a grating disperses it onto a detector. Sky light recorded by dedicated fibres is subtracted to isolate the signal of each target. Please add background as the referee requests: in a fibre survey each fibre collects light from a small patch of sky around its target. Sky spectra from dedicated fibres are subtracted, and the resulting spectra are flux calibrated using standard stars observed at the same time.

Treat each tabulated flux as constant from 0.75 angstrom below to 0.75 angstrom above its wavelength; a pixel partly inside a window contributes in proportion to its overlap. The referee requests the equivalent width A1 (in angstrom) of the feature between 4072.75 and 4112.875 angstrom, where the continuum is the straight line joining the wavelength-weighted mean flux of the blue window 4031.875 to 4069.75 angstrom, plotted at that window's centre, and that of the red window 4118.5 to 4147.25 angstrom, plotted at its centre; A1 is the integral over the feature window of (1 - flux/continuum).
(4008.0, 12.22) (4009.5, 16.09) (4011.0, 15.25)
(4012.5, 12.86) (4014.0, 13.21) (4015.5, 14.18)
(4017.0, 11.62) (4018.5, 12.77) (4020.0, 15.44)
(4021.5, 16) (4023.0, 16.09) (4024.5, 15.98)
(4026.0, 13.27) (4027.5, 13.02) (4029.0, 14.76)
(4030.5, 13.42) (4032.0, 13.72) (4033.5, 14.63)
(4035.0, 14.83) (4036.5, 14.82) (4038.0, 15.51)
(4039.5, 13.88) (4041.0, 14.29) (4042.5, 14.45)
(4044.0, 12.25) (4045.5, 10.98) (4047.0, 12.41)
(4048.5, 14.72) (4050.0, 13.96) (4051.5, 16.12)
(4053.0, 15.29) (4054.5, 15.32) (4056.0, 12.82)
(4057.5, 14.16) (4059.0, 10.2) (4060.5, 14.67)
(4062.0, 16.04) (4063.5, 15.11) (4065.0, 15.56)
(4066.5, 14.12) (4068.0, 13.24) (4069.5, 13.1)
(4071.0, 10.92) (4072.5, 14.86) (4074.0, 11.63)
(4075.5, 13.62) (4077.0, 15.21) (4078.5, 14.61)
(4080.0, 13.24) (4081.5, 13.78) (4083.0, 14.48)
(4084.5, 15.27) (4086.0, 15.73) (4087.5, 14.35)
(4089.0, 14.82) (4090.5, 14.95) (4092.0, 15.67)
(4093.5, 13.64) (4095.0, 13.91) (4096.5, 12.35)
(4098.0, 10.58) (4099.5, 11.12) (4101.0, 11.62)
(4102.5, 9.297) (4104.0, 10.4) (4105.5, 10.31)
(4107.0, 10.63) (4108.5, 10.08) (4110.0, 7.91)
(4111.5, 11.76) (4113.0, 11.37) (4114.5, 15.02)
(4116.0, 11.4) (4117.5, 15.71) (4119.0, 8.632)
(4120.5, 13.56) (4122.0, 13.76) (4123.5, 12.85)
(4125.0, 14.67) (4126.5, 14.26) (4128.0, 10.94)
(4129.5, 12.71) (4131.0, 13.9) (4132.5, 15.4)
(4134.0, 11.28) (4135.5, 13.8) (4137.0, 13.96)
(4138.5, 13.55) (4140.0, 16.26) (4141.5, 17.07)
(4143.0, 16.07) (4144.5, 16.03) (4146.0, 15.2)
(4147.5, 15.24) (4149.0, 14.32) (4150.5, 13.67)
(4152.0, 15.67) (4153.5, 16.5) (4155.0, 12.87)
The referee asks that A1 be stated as 3.71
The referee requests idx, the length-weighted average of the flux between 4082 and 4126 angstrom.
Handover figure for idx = 12.6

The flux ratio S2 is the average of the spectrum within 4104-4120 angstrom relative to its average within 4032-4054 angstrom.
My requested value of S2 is 0.80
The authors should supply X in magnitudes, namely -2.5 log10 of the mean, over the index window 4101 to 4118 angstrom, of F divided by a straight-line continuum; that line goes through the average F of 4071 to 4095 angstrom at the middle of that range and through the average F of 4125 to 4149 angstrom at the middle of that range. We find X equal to 0.266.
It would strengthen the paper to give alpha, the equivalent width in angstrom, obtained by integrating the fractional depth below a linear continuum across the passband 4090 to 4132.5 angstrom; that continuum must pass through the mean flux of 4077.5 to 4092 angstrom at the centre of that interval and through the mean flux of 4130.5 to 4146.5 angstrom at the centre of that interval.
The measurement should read 7.00 angstrom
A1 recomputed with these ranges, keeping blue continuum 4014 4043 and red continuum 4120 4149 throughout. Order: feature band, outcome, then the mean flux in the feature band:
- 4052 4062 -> 0.2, 14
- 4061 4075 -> 0.4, 13.9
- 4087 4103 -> 1.5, 13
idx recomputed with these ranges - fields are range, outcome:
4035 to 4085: 14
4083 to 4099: 14.1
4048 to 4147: 13.5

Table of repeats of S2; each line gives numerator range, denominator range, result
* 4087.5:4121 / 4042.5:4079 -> 0.88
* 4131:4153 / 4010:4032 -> 1.05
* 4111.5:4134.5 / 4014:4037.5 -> 0.91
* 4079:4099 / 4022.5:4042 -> 0.97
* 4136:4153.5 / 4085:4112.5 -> 1.25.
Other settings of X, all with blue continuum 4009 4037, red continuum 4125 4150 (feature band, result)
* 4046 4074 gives 0.029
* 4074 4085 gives 0.017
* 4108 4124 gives 0.193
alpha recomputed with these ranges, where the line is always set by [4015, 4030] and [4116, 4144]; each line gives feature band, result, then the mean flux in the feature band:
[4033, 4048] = 0.4 angstrom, 13.8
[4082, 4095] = -0.8 angstrom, 14.8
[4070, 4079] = 0.4 angstrom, 13.4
